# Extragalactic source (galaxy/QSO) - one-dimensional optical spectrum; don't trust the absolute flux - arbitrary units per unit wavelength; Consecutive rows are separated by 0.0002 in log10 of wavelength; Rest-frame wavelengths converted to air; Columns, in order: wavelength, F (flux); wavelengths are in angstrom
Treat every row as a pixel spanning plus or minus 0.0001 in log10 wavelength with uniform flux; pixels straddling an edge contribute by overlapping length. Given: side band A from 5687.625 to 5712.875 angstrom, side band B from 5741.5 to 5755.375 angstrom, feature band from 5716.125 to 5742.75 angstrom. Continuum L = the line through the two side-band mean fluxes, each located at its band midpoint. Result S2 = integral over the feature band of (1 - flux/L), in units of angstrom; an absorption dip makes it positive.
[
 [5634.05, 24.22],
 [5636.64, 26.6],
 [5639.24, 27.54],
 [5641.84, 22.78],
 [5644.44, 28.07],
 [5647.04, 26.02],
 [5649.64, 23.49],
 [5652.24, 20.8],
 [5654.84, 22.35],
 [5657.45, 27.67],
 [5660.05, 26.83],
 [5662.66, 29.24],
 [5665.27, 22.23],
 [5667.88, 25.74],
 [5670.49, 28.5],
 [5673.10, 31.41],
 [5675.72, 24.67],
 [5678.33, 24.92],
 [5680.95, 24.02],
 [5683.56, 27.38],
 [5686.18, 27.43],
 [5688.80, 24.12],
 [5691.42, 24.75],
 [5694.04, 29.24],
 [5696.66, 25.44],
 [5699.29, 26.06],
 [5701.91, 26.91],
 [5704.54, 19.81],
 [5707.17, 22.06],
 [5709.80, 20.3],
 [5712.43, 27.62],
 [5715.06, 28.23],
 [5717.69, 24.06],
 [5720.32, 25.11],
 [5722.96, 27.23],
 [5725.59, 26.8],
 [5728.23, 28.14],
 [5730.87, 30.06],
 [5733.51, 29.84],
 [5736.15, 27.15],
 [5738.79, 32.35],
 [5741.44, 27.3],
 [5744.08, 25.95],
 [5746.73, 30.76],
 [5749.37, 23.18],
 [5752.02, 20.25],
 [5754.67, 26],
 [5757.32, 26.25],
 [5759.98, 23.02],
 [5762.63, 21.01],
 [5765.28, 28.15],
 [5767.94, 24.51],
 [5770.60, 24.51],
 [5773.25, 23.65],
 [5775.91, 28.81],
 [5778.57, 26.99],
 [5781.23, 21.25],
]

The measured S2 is -2.9 angstrom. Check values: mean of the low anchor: 24.5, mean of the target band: 27.8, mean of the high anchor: 25.4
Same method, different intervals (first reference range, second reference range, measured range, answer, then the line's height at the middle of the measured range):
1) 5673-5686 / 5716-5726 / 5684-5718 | 1.0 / 26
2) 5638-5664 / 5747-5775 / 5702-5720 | 0.6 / 24.9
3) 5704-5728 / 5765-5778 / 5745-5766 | 0.7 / 25.5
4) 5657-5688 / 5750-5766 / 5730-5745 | -2.6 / 24.6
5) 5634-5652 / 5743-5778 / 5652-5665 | -0.1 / 25.3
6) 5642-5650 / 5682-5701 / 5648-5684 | 0.5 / 26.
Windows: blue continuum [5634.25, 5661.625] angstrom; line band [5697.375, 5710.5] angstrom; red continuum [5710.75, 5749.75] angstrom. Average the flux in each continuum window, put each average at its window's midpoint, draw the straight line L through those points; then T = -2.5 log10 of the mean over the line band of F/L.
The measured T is 0.16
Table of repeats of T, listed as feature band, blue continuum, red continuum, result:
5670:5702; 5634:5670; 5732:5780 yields -0.04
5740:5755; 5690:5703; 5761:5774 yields -0.03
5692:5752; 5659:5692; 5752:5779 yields -0.03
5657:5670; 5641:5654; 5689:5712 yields -0.09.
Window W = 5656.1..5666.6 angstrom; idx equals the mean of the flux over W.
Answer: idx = 26.5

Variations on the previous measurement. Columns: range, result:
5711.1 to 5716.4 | 27.9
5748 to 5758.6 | 24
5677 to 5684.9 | 25.5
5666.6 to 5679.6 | 27.1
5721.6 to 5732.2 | 28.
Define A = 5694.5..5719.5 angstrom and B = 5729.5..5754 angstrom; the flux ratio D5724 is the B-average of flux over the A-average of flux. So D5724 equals 1.11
